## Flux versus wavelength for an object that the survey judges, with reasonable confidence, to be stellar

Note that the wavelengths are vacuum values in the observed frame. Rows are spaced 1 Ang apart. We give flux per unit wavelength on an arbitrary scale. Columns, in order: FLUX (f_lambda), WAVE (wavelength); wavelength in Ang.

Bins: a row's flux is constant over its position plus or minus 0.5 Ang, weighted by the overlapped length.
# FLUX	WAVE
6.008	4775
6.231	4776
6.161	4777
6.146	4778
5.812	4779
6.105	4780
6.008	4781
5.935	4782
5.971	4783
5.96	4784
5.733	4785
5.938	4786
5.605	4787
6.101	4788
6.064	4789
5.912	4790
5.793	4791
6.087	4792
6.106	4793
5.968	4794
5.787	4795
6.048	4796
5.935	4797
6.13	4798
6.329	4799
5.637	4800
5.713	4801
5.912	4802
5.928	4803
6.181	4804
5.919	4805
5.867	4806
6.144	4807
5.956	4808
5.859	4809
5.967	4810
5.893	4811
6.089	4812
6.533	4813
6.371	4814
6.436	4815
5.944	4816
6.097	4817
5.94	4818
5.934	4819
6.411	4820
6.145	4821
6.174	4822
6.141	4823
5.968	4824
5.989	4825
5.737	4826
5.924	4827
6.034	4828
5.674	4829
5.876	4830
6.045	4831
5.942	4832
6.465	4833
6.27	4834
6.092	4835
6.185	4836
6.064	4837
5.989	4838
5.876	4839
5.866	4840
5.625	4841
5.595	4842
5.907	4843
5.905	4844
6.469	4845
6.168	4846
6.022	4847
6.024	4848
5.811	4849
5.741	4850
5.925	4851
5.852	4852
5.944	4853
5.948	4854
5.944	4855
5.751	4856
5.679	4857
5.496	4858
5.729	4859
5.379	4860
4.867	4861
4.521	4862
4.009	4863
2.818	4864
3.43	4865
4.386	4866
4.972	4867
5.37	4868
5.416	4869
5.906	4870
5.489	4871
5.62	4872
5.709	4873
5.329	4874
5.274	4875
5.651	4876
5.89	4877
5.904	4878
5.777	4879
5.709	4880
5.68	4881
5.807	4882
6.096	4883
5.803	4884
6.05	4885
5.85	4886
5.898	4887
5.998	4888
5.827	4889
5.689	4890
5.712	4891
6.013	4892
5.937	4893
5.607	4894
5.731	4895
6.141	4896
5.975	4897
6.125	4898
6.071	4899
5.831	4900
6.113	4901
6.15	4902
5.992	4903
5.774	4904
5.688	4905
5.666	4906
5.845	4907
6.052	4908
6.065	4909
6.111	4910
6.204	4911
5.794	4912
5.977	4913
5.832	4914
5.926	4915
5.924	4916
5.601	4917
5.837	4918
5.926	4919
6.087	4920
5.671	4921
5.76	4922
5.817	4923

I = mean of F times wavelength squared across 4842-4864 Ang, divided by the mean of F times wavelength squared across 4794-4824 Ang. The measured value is 0.9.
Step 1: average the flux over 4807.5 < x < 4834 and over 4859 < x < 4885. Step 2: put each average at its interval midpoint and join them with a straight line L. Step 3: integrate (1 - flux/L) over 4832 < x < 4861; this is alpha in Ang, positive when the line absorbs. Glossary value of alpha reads -1.2 Ang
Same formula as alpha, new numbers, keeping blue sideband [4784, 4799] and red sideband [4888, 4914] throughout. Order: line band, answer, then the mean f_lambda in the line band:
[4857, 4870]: 2.52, 4.78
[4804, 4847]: -0.65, 6.04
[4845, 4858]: 0.07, 5.91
